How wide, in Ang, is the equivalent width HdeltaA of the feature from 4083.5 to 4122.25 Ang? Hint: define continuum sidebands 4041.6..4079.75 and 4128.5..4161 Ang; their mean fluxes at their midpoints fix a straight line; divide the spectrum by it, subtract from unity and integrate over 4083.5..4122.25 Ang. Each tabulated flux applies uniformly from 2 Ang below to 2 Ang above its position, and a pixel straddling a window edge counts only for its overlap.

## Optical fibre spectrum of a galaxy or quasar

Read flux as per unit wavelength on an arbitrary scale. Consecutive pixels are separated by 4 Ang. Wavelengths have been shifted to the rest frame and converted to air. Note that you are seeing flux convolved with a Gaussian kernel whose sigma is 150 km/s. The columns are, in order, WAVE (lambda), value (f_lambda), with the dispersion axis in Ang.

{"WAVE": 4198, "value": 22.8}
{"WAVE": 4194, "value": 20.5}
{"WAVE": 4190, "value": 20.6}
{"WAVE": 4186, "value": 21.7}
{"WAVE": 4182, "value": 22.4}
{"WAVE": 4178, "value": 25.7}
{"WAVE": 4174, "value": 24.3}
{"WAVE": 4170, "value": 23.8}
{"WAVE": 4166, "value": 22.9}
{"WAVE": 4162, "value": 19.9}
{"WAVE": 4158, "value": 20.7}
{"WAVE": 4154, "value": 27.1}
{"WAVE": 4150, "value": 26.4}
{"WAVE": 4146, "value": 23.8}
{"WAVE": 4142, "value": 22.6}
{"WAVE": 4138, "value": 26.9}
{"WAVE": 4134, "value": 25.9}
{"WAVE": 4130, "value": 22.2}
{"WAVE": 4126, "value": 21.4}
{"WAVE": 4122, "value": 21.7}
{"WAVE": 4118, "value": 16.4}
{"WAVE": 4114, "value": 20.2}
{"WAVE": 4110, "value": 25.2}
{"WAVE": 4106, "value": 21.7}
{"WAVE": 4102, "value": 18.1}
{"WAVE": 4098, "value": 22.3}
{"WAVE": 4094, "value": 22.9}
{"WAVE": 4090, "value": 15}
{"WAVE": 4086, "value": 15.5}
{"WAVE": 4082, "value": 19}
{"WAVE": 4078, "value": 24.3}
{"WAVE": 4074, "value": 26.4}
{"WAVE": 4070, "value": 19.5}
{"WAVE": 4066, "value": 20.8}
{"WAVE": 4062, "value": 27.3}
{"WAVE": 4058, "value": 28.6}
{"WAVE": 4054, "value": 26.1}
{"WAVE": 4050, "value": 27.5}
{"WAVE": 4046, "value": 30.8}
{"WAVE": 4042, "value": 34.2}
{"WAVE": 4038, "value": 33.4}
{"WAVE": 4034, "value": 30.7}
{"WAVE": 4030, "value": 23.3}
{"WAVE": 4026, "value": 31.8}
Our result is 8.38 Ang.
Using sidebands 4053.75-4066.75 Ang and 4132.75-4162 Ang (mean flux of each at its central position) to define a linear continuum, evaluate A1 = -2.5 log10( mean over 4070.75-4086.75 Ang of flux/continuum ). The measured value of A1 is 0.191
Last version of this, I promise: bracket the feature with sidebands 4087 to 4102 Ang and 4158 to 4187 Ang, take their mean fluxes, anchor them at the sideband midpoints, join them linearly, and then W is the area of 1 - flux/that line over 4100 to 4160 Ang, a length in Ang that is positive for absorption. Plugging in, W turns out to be -4.7 Ang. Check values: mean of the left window 19.5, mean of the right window 22.8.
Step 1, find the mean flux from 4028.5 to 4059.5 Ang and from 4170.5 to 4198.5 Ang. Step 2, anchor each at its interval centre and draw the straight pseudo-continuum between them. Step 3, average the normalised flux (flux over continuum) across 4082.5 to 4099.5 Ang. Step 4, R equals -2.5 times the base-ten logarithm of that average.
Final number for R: 0.40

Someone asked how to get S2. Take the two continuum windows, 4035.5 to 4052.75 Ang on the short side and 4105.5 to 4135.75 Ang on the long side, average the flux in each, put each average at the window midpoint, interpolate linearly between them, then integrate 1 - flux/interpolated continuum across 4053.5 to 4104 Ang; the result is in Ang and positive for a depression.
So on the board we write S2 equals 9.7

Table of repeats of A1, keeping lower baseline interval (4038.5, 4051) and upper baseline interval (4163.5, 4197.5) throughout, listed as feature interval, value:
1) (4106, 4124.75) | 0.27 mag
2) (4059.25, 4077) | 0.25 mag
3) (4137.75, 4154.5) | -0.01 mag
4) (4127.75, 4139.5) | 0.04 mag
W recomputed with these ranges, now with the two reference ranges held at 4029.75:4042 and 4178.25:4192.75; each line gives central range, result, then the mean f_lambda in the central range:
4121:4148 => 1.53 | 23.6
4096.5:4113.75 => 3.27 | 21.6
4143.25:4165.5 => 0.33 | 23.5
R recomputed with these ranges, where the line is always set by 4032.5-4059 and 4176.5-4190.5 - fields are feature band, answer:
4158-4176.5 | 0.05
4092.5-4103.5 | 0.28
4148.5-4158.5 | -0.04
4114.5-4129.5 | 0.28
